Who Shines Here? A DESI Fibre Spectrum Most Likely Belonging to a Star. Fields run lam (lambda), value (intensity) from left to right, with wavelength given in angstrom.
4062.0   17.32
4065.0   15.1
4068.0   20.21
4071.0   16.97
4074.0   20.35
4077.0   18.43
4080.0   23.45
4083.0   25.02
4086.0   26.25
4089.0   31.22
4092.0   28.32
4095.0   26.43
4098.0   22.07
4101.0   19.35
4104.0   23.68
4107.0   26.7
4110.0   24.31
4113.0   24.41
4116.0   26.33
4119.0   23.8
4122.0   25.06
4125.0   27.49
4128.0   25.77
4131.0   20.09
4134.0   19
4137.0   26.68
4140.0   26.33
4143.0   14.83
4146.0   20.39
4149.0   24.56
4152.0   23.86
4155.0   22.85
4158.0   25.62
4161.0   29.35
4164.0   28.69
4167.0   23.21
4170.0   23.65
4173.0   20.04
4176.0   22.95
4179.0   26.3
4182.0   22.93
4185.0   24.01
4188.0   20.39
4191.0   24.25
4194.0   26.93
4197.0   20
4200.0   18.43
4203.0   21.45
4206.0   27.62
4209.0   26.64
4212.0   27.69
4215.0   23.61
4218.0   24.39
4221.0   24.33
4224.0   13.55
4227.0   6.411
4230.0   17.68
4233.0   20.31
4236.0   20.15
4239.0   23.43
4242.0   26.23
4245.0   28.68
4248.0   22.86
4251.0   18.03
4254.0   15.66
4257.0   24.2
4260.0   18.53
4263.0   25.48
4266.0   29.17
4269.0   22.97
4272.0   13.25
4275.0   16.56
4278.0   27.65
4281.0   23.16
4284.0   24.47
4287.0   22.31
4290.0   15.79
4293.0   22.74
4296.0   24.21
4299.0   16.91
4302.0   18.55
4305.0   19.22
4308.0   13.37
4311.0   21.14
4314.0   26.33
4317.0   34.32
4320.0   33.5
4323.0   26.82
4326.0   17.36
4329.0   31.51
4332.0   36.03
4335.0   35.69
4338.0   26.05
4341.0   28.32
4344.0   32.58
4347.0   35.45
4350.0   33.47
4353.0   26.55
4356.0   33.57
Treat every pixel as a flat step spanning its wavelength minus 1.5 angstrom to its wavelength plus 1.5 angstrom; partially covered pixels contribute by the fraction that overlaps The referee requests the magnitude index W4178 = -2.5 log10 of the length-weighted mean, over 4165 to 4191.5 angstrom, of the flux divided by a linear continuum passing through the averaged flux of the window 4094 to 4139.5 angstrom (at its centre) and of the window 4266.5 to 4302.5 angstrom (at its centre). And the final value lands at -0.01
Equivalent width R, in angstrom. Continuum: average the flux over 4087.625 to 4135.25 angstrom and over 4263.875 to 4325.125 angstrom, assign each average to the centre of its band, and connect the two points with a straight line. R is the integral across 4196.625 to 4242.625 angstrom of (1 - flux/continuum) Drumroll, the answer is 4.2 angstrom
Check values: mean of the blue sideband 24.6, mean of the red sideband 22.6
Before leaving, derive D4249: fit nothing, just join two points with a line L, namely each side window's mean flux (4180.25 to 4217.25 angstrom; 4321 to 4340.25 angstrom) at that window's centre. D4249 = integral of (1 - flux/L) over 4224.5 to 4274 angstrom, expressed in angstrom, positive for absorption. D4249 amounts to 9.9 angstrom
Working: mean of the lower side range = 23.7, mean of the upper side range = 29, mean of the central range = 20.6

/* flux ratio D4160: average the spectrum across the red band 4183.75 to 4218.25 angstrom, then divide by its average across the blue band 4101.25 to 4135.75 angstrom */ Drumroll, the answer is 1.0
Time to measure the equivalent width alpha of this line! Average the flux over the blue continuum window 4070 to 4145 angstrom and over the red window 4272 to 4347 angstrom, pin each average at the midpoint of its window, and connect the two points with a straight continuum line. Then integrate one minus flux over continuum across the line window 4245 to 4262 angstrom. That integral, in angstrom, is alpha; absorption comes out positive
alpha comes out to 2.55 angstrom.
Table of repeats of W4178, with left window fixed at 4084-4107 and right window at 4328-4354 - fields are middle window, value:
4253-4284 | 0.34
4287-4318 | 0.41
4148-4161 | 0.09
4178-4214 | 0.18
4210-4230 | 0.39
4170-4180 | 0.19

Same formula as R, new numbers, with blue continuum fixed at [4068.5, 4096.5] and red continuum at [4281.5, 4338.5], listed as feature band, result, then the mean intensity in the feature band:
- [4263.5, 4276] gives 1.7 angstrom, 21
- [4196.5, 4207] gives 1.1 angstrom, 21.8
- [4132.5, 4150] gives 1.6 angstrom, 21.9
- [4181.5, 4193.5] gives 0.5 angstrom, 23.2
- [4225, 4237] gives 4.2 angstrom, 15.9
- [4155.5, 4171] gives -1.2 angstrom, 26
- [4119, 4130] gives -0.7 angstrom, 25.5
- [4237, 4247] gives -0.5 angstrom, 25.7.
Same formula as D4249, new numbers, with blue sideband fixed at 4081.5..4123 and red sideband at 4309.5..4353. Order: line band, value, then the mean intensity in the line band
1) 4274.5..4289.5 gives 3.1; 22.8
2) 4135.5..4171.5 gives 2.8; 24.2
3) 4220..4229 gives 4.3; 14.4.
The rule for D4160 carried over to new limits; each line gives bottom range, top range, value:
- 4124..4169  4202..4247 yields 0.93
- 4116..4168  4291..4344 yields 1.06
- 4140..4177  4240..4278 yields 0.94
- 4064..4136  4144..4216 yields 1.02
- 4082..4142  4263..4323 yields 0.91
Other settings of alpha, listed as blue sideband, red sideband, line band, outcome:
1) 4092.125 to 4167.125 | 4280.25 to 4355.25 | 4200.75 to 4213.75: -0.26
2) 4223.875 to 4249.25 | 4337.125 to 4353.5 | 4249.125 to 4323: 8.67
